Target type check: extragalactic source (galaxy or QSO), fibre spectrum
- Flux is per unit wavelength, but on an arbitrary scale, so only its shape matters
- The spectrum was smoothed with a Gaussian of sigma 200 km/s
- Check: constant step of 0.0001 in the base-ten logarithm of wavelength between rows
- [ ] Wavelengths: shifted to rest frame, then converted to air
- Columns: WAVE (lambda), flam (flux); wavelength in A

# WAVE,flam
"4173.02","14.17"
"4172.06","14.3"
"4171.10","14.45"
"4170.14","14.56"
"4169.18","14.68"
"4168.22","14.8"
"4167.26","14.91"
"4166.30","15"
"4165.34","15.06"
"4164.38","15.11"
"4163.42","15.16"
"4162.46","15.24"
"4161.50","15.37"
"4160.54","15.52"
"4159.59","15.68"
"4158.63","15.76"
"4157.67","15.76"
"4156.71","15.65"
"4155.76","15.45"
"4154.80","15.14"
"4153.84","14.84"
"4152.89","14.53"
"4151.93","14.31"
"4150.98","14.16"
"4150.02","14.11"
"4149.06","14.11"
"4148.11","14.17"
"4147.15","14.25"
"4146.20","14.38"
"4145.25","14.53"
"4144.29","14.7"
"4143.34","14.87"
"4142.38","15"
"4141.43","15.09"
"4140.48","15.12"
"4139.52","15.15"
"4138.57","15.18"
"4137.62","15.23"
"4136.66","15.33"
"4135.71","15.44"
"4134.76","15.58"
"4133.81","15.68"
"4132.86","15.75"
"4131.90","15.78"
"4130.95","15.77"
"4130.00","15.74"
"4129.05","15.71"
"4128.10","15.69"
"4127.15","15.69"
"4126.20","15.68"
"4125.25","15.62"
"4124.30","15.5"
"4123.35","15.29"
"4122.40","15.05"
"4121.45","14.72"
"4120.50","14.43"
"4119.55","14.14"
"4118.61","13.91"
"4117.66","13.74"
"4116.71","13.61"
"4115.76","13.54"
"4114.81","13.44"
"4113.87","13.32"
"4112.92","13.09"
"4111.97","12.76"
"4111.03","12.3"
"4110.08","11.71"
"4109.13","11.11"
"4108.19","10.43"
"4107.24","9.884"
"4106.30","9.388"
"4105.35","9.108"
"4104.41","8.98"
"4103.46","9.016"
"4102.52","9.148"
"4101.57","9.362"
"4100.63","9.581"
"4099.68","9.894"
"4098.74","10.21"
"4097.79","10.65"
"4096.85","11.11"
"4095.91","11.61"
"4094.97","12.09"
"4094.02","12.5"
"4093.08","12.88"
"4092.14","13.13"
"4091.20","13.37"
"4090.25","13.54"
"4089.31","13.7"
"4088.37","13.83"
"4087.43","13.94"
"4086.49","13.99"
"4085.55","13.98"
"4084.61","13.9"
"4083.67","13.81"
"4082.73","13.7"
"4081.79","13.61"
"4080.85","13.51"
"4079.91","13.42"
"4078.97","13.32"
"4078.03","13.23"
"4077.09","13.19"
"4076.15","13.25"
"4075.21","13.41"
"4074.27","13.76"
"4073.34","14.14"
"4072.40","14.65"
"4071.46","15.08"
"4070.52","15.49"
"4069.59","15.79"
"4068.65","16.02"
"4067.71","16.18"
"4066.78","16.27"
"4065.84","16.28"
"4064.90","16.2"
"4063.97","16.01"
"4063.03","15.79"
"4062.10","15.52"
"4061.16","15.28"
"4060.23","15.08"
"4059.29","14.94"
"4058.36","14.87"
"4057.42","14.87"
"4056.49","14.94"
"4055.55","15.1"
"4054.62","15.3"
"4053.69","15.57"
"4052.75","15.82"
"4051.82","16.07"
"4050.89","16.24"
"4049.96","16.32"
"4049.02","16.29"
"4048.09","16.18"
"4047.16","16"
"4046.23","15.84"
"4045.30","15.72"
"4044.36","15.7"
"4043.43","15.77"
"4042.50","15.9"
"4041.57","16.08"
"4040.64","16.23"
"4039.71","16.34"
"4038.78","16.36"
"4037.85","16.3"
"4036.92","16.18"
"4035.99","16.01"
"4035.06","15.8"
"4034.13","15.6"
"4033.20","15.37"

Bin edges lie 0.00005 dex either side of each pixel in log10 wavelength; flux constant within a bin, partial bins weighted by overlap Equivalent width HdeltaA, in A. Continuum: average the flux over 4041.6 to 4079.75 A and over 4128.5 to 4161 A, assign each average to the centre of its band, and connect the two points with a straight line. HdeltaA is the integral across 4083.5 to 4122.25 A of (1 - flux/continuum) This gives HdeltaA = 7.7 A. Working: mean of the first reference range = 15.3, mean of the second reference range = 15.1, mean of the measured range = 12.2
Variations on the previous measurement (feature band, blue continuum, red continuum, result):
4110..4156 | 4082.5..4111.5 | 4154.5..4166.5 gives -3.14 A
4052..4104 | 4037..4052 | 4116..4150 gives 6.52 A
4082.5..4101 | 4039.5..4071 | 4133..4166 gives 3.48 A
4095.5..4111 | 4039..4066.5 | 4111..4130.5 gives 4.89 A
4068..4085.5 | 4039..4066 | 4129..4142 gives 1.75 A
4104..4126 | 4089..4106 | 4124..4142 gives 0.75 A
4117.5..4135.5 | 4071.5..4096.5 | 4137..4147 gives -0.92 A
